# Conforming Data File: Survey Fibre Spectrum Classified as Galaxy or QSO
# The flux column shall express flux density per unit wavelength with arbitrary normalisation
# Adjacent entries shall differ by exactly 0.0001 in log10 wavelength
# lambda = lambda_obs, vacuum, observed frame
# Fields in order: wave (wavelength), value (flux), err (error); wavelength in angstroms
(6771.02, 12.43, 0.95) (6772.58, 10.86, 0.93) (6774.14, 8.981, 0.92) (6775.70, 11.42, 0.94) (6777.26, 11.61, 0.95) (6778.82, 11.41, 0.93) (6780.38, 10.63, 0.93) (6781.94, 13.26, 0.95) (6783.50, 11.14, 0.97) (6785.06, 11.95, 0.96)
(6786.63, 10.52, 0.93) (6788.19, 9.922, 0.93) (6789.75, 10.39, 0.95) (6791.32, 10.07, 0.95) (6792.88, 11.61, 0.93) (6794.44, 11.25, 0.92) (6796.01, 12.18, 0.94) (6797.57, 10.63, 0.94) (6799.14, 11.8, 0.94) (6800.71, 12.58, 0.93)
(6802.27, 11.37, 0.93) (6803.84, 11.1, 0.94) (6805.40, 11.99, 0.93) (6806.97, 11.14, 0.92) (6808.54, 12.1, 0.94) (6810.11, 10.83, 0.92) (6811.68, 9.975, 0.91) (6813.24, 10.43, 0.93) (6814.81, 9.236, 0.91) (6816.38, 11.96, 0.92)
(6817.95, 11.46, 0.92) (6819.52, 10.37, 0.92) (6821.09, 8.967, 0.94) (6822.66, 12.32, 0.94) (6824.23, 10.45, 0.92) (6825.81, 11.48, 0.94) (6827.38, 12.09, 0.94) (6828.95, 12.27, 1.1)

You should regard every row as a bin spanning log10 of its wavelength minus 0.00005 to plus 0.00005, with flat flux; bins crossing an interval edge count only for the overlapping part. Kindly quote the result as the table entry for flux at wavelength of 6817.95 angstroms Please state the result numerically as 11.46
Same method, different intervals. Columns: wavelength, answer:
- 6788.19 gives 9.922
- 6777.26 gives 11.61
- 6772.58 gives 10.86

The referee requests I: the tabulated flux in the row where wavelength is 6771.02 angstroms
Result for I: 12.43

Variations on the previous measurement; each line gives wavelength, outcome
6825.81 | 11.48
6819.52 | 10.37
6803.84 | 11.1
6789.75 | 10.39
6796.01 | 12.18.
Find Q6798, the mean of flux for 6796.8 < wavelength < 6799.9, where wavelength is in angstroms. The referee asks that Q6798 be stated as 11.2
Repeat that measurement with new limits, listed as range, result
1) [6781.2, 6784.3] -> 12.2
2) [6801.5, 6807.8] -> 11.4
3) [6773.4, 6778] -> 10.7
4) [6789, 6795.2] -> 10.8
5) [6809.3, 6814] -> 10.4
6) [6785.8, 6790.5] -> 10.3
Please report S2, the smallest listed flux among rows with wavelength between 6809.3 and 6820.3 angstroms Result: 9.236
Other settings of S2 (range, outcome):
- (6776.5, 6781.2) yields 10.63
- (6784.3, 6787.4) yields 10.52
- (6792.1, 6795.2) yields 11.25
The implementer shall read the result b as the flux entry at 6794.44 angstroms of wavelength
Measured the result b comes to 11.25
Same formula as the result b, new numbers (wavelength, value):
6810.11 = 10.83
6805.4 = 11.99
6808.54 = 12.1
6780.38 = 10.63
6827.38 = 12.09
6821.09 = 8.967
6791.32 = 10.07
